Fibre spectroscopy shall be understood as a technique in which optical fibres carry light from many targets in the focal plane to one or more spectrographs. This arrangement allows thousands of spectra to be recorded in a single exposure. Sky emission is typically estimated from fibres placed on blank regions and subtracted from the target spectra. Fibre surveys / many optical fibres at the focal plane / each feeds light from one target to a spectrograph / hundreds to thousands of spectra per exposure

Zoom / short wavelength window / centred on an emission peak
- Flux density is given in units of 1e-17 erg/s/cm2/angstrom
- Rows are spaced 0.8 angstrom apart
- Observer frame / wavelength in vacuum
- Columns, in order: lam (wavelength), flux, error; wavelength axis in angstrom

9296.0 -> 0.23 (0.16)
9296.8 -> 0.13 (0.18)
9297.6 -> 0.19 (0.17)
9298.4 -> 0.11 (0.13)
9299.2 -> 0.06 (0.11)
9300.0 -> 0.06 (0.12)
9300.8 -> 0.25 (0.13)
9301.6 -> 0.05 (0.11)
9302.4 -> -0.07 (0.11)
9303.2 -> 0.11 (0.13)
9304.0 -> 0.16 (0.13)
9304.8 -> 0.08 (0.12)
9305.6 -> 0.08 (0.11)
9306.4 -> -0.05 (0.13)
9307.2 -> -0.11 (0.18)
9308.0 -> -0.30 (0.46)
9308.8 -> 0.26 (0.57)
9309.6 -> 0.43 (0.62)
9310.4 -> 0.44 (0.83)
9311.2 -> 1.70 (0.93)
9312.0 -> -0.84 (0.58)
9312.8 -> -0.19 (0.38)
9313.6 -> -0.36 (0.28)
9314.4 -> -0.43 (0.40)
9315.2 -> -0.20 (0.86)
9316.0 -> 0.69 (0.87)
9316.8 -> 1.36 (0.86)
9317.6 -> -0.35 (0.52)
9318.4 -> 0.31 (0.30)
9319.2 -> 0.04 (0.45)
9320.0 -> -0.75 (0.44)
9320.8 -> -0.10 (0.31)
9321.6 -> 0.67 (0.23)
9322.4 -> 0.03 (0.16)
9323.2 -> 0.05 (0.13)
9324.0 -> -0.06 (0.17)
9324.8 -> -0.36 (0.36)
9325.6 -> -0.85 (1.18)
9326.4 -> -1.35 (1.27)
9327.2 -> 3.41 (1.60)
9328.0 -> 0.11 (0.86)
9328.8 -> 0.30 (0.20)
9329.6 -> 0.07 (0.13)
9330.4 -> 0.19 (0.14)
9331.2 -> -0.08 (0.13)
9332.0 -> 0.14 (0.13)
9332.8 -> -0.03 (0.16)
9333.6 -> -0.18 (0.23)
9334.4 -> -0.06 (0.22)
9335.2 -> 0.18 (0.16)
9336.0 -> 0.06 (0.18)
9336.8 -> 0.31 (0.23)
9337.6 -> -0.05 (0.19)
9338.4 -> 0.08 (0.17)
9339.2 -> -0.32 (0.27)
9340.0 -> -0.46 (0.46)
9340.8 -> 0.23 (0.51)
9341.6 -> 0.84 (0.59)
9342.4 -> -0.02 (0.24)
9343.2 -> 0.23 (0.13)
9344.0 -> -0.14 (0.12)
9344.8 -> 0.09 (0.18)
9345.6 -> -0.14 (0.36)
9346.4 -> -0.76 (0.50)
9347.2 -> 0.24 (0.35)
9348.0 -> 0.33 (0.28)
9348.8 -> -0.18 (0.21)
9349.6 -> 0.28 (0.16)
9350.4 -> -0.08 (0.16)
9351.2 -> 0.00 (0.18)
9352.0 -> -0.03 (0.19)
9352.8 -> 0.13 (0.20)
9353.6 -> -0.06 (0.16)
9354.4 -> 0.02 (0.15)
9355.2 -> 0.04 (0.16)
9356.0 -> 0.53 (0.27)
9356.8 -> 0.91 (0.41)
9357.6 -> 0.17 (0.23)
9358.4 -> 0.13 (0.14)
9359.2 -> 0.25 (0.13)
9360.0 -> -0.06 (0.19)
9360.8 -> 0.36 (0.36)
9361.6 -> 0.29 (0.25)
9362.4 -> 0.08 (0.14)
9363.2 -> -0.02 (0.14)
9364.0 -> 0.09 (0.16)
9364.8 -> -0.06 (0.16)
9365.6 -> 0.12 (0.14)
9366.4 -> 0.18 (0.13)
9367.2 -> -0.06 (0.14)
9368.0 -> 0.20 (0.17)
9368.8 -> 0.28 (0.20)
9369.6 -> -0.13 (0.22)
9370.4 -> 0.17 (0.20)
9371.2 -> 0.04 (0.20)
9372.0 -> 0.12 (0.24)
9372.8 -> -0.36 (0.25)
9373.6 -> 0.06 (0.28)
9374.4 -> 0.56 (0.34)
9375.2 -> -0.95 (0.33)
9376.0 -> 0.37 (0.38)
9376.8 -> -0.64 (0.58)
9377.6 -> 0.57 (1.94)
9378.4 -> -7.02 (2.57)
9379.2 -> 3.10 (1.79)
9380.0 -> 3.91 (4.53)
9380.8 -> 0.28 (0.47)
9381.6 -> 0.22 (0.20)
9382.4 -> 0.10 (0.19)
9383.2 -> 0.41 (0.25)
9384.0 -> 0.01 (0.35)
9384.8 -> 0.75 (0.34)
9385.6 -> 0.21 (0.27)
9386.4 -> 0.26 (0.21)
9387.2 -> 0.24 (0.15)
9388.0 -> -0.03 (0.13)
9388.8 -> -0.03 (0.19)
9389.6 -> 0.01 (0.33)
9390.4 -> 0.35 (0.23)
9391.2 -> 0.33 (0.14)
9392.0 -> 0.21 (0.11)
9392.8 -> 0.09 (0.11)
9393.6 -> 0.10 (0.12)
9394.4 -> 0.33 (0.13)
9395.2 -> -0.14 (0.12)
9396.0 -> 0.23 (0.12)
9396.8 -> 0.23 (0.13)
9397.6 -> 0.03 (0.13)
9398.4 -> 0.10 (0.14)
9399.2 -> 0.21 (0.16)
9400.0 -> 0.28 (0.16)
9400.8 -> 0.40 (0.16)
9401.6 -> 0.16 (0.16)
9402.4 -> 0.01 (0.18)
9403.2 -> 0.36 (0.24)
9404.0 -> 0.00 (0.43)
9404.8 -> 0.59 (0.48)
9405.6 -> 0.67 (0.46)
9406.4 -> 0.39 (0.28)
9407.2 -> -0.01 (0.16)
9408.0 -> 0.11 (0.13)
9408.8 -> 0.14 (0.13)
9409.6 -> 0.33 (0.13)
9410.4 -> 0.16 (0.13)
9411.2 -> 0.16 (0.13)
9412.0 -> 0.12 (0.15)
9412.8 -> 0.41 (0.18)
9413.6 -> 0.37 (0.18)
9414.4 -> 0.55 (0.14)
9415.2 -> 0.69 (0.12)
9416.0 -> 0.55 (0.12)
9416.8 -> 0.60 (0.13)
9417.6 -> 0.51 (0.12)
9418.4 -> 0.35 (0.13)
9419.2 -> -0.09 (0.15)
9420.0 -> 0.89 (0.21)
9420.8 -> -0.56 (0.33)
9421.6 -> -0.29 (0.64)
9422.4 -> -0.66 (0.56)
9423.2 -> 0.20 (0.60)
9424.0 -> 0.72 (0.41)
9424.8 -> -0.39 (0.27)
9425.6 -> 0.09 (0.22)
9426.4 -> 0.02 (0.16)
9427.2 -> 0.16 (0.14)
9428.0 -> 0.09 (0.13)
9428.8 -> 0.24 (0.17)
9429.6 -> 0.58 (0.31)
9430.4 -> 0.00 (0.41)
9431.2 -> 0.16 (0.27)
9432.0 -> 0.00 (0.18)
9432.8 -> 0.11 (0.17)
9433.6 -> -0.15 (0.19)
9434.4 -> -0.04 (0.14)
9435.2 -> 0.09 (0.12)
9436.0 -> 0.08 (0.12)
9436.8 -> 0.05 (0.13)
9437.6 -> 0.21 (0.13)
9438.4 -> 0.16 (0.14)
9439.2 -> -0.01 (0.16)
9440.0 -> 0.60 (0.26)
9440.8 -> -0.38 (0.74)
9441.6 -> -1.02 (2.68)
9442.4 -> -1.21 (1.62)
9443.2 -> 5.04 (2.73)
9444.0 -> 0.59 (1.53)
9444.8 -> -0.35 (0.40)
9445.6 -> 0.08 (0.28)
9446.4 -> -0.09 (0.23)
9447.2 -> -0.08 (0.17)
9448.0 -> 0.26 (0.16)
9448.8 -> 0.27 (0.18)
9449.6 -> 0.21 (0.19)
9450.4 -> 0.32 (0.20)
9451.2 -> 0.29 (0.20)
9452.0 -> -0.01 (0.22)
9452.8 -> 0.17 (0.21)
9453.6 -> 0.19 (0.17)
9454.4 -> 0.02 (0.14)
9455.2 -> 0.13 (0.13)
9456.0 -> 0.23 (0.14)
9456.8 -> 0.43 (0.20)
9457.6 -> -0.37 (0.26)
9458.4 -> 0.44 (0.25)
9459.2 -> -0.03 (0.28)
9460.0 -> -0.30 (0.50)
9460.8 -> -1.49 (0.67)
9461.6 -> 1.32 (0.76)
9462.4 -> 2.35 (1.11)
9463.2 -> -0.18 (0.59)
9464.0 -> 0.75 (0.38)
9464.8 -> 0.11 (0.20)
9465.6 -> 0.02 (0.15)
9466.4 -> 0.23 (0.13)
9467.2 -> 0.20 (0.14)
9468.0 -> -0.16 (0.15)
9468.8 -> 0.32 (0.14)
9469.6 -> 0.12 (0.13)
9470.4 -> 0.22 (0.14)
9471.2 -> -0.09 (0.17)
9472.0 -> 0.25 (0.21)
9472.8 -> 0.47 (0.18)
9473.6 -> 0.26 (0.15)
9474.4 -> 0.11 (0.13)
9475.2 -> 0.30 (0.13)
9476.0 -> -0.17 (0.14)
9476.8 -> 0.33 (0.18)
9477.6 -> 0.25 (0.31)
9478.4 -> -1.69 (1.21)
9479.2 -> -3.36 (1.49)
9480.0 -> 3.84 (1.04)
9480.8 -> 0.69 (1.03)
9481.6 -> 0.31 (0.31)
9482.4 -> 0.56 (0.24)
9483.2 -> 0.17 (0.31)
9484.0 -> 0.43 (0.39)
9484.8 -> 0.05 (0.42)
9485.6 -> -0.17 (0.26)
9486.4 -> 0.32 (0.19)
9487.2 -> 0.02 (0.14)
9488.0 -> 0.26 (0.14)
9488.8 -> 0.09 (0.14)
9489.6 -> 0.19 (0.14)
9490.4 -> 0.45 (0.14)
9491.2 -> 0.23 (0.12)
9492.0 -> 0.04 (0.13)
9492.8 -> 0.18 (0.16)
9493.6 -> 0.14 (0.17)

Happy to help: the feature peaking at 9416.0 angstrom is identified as Hgamma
